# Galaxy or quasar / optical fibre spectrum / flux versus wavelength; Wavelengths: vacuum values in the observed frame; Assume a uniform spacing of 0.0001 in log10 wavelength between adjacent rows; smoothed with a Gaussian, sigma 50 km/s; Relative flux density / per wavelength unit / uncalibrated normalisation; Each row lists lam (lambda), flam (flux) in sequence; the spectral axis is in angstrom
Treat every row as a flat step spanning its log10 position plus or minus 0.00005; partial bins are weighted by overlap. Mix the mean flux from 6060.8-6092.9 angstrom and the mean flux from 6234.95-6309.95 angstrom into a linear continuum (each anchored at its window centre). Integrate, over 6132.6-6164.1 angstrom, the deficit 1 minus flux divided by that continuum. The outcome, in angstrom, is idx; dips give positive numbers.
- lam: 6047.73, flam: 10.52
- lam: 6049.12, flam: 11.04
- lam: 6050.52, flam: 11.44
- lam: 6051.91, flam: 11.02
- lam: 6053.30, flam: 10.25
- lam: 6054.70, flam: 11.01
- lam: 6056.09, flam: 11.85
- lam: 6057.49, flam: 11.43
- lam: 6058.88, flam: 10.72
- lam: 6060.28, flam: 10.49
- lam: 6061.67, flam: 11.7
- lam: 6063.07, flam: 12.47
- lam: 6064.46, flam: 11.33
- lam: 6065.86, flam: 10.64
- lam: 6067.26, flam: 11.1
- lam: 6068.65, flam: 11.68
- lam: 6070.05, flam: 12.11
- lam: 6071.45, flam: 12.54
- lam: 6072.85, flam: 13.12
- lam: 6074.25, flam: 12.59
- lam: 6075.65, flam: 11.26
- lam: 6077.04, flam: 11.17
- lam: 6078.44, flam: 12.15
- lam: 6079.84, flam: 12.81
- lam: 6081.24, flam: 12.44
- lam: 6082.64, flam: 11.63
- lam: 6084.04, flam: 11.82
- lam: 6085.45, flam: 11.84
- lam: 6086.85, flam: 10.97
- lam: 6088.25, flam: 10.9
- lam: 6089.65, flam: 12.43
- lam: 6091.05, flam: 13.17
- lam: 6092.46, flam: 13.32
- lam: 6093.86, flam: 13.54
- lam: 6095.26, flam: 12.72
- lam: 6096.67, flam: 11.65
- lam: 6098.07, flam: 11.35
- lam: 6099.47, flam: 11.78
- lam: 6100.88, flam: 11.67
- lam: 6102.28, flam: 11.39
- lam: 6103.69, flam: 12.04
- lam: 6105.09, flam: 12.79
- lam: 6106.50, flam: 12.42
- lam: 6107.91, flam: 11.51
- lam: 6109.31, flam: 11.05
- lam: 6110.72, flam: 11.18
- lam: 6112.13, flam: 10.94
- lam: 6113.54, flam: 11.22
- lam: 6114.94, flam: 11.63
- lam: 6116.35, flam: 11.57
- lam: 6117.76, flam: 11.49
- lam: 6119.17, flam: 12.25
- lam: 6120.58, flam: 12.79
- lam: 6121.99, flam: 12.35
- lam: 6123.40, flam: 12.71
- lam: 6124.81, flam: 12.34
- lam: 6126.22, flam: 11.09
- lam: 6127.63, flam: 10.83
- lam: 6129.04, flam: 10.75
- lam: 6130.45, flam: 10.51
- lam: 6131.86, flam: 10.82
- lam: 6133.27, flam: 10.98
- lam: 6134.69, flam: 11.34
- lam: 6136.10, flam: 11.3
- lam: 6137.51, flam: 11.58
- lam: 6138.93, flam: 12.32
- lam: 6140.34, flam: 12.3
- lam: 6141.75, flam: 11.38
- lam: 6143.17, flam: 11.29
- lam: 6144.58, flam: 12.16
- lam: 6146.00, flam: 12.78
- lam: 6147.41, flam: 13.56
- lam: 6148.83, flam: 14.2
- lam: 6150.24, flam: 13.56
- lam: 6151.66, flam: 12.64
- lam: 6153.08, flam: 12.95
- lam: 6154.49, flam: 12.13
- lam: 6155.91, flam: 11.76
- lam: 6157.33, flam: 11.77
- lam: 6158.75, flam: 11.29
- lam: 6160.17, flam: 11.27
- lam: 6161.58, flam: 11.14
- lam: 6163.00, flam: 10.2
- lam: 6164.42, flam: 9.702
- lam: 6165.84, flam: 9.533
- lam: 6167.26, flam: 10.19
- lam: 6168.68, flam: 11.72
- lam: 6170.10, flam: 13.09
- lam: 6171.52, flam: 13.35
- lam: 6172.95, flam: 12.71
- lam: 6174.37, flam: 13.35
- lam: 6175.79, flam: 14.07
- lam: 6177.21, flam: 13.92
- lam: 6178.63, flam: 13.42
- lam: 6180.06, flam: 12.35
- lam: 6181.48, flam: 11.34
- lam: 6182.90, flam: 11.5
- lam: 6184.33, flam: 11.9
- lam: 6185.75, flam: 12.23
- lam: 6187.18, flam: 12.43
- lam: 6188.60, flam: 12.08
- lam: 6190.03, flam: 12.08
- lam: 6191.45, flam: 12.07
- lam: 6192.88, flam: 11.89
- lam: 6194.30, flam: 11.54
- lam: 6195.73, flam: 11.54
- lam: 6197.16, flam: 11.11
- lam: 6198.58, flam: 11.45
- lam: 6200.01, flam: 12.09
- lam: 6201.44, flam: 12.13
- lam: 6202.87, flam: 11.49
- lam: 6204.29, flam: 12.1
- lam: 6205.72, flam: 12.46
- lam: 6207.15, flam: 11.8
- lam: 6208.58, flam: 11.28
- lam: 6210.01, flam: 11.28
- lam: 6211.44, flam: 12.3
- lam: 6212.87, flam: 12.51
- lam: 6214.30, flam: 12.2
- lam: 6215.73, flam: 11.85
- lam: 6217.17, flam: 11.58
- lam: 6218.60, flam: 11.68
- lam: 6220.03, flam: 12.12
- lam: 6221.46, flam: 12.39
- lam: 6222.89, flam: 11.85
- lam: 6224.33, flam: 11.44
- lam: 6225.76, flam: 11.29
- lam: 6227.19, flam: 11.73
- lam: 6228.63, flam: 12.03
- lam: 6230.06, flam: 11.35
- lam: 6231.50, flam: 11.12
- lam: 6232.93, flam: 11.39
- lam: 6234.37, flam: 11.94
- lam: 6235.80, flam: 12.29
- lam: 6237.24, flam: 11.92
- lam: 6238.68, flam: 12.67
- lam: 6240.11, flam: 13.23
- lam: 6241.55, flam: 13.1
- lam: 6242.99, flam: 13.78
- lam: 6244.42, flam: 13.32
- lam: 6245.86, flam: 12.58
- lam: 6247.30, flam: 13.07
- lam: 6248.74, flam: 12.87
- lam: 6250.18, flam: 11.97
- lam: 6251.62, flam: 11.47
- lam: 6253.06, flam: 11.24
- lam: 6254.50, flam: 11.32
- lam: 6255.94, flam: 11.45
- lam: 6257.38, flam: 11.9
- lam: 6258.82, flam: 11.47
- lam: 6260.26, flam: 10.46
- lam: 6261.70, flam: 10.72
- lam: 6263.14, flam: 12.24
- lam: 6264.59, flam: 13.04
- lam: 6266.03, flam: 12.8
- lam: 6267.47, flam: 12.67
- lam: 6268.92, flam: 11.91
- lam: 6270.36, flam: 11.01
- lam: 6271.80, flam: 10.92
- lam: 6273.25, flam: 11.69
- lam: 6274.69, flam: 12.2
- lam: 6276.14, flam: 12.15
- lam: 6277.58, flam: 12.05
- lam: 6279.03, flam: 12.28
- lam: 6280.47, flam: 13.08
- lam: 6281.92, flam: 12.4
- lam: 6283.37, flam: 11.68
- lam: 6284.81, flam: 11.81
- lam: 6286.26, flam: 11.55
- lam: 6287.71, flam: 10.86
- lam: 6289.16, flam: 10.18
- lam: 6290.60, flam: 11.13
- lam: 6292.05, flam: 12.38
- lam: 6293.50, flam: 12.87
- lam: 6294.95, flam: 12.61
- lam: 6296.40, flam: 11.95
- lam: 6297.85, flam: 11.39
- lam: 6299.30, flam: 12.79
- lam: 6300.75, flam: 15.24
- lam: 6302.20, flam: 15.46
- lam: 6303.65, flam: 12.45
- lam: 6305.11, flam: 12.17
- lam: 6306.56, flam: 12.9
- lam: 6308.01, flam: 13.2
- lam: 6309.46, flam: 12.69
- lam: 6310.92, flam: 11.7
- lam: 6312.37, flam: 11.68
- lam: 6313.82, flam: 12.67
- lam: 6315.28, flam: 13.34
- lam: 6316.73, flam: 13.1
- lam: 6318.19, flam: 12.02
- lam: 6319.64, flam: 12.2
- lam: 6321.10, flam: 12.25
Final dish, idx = 0.2 angstrom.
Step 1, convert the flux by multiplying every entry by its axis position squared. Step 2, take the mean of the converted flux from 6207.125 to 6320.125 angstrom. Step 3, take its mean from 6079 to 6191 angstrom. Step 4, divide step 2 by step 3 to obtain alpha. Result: 1.06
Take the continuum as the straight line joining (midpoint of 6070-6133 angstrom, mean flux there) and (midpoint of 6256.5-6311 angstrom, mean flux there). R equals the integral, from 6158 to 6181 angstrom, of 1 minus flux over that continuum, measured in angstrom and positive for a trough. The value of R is 0.1 angstrom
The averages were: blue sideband 11.9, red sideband 12.2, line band 12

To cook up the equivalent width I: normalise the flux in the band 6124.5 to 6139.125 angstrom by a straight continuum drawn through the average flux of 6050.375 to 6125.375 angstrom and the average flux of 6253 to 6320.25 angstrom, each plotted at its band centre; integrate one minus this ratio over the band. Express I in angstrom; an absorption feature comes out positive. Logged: 0.9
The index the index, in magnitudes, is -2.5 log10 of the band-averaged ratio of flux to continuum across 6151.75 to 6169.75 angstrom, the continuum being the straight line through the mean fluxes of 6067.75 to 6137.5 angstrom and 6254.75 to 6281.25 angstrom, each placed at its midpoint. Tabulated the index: 0.06 mag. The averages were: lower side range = 11.8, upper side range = 11.9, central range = 11.2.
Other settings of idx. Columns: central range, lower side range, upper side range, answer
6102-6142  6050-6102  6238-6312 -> 0.9 angstrom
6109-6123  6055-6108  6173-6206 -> 0.4 angstrom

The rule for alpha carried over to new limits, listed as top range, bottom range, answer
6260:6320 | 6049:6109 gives 1.11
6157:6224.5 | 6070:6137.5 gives 1.03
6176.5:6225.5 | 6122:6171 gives 1.04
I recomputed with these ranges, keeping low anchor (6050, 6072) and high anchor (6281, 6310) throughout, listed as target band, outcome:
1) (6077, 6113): -1.4 angstrom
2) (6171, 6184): -1.1 angstrom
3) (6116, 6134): 0.1 angstrom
